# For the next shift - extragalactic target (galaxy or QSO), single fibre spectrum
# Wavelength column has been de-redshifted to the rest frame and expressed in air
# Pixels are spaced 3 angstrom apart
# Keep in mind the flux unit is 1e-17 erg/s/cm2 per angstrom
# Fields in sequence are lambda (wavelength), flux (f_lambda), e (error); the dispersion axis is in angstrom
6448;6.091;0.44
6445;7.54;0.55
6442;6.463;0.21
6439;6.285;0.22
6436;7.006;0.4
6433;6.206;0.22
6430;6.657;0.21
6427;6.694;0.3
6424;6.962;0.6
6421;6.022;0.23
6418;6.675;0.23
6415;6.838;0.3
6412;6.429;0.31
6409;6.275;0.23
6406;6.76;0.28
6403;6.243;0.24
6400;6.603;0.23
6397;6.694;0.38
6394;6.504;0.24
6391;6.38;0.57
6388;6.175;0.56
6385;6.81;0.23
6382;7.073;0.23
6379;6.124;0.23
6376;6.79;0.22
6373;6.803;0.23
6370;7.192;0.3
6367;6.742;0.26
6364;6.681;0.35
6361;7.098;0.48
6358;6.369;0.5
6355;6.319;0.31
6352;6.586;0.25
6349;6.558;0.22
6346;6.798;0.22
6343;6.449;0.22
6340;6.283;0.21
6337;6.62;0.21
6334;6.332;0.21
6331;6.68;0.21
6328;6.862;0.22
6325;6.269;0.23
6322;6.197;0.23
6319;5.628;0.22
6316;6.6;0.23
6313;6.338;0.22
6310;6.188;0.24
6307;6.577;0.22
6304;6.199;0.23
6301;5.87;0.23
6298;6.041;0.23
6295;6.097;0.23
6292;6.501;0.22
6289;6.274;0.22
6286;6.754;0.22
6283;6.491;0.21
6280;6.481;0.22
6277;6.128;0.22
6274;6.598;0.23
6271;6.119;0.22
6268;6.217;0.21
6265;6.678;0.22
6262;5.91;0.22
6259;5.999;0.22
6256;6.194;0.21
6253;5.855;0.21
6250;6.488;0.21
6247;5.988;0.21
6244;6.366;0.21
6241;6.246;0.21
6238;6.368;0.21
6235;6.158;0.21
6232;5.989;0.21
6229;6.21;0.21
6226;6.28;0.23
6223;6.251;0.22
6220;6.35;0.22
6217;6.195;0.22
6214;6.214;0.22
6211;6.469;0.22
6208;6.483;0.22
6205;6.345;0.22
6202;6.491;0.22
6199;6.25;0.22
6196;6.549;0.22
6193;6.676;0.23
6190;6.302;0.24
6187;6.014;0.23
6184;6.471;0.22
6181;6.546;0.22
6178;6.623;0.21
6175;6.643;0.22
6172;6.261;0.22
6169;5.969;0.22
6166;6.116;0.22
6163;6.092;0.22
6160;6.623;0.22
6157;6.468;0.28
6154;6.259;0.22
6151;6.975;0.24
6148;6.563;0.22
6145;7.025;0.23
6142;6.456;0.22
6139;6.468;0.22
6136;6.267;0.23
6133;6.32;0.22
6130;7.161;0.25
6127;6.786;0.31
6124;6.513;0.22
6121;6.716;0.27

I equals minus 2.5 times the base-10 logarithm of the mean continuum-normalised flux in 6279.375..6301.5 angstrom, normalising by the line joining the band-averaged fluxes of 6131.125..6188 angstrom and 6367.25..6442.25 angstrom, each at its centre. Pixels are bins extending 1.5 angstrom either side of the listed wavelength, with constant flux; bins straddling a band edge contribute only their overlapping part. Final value 0.03 mag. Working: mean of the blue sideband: 6.44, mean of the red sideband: 6.59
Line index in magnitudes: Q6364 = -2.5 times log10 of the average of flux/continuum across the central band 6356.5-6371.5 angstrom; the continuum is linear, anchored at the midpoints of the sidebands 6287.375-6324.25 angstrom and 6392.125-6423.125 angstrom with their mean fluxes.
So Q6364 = -0.07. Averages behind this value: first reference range 6.21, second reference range 6.51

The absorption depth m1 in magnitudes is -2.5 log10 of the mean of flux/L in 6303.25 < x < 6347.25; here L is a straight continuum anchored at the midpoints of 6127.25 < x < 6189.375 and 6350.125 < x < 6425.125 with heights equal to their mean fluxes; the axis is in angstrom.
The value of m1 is 0.028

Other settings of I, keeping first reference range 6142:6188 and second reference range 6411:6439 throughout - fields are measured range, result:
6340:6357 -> 0.01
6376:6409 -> 0.01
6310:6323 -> 0.06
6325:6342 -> 0.00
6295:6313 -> 0.06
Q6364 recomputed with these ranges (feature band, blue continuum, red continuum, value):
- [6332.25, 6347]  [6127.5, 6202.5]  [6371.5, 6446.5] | 0.01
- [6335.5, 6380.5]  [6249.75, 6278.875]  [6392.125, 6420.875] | -0.03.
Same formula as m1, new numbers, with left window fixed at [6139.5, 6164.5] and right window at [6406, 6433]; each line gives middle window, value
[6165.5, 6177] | 0.047 mag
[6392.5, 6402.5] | -0.001 mag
